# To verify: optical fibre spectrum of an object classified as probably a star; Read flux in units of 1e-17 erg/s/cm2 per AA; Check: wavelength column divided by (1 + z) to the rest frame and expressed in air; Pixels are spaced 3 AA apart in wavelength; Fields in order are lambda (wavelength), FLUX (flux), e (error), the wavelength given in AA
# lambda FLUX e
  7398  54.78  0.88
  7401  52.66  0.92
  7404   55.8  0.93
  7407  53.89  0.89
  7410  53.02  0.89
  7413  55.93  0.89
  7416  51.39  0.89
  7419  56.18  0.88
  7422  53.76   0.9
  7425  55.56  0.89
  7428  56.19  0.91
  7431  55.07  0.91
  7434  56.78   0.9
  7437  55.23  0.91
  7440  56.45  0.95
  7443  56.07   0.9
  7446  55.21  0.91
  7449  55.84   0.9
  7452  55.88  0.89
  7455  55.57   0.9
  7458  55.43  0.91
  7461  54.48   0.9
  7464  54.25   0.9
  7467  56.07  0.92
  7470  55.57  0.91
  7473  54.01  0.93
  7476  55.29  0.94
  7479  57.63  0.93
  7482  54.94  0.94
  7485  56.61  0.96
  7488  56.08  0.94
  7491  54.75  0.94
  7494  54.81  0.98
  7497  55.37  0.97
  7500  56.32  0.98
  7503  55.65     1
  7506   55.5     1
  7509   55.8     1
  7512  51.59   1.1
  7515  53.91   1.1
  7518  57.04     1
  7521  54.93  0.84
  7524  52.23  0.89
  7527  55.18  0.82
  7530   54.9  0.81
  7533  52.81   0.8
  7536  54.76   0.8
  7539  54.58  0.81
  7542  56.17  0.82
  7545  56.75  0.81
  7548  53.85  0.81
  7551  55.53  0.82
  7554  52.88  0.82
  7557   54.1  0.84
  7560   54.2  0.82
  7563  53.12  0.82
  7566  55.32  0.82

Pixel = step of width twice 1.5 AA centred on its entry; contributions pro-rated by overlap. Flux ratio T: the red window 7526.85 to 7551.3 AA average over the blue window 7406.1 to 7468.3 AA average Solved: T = 1.00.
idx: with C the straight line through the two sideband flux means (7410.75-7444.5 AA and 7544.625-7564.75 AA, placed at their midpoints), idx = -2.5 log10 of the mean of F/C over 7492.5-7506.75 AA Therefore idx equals -0.02 mag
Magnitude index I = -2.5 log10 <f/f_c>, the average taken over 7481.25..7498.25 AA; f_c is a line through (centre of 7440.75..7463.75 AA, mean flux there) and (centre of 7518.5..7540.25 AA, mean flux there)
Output -0.011 mag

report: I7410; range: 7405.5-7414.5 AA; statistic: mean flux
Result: 54.3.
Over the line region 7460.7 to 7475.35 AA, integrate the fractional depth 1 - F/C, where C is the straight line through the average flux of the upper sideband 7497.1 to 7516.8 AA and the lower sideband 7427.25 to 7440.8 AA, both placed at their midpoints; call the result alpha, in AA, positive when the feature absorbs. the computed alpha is 0.1 AA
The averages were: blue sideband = 55.9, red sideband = 54.9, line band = 54.9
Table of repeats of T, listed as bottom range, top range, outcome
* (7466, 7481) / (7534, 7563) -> 0.98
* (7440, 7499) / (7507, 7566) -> 0.98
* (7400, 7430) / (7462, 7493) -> 1.02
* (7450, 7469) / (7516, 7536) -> 0.99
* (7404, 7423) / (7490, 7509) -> 1.02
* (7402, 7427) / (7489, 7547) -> 1.01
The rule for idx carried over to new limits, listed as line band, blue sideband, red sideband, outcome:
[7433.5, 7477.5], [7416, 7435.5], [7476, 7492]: 0.00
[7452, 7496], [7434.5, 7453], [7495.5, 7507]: 0.01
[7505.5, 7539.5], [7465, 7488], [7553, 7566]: 0.01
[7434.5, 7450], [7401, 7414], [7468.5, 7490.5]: -0.02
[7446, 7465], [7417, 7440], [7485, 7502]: 0.01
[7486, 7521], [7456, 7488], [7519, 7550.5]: 0.00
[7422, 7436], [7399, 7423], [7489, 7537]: -0.03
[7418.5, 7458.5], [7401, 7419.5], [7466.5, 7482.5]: -0.02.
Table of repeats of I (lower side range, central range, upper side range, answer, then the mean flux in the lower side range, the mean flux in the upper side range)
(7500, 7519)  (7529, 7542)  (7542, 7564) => 0.00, 55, 54.5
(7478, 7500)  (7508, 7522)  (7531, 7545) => 0.01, 55.7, 54.8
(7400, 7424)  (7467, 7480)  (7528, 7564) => -0.03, 54.1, 54.5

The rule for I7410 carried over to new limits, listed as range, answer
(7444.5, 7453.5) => 55.6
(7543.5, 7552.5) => 55.4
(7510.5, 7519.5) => 54.2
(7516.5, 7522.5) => 56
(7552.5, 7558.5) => 53.5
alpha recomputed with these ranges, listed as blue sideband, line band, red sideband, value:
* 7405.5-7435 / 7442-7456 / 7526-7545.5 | -0.2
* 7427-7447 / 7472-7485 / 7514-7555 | -0.1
